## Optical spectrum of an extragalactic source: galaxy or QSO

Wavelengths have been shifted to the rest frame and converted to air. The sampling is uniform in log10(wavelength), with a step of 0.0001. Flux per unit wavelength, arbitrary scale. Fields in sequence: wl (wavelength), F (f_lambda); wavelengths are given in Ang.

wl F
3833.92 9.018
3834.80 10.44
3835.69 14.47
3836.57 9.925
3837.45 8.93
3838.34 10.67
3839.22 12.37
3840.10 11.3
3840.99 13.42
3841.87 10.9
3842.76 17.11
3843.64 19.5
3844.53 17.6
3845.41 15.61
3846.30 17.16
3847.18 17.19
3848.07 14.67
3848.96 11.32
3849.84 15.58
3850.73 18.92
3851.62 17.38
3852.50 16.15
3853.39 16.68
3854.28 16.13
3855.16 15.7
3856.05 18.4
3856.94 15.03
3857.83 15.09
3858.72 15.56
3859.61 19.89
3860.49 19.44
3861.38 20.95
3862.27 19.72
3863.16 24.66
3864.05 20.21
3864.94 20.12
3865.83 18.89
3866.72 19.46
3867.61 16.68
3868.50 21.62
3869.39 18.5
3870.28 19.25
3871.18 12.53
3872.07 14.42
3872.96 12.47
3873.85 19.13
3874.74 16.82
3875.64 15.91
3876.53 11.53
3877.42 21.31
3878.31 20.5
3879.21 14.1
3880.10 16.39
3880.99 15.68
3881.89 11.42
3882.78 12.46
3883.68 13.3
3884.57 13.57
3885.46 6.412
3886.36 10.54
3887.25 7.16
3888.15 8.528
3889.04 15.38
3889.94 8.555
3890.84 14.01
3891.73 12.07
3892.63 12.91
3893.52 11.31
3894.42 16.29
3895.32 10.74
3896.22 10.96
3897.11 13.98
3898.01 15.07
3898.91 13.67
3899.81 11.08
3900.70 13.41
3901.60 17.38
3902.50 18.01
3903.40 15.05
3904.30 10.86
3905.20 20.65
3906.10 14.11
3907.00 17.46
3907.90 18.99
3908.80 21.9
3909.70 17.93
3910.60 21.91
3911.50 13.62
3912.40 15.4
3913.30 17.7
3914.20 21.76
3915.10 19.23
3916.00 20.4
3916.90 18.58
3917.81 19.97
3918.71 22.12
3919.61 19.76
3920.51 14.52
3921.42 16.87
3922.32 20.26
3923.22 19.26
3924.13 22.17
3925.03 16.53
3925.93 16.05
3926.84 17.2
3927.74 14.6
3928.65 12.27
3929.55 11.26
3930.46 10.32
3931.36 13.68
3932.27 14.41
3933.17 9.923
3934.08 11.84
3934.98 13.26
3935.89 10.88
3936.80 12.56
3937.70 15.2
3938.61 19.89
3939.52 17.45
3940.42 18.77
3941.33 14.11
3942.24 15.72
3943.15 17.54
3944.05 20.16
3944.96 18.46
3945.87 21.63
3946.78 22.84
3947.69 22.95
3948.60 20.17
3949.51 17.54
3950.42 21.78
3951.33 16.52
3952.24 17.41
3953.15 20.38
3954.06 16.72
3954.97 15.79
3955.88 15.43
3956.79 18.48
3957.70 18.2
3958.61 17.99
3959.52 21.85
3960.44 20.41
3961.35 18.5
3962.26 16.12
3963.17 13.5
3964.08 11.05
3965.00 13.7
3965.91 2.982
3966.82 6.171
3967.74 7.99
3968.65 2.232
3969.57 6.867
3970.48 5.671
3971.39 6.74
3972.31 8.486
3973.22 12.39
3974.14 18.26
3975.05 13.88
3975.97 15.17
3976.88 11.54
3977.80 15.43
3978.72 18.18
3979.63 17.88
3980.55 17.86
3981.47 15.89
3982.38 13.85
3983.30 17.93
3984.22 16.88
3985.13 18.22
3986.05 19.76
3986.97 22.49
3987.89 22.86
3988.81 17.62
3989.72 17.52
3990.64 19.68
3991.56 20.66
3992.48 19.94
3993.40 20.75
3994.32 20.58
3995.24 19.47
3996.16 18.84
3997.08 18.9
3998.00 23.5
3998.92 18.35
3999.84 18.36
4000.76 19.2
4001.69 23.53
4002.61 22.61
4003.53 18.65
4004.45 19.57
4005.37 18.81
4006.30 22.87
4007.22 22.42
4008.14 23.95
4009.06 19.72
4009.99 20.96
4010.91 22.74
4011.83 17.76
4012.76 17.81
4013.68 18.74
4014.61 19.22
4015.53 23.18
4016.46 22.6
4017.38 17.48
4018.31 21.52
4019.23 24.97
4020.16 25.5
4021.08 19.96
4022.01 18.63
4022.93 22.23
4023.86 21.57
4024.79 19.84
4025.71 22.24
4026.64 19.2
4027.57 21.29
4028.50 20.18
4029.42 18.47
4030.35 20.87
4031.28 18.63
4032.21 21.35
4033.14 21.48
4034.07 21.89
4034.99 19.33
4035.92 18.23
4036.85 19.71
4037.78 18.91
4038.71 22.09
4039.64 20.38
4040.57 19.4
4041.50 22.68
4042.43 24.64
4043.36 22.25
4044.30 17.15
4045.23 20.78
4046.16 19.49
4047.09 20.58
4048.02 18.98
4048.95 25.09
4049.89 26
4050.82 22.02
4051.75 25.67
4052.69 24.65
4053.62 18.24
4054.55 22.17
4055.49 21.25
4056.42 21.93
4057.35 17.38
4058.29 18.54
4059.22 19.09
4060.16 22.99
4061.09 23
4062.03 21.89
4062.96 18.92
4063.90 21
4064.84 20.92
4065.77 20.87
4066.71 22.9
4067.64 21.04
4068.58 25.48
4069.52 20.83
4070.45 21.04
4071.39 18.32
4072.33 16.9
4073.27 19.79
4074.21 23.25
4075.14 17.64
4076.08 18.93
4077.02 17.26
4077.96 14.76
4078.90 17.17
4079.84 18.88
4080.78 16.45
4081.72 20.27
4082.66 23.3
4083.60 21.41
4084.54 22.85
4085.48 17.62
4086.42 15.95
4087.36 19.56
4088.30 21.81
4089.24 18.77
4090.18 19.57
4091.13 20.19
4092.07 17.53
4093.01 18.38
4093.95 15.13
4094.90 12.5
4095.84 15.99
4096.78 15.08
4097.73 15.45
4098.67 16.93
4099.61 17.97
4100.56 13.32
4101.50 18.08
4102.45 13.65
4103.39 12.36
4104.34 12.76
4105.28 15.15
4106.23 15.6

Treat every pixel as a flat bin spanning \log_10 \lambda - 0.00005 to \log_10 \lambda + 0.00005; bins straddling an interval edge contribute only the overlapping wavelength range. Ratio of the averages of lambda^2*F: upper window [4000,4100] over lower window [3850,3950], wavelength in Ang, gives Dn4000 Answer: 1.34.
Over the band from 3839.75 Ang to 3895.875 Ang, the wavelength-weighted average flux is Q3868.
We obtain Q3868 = 15.6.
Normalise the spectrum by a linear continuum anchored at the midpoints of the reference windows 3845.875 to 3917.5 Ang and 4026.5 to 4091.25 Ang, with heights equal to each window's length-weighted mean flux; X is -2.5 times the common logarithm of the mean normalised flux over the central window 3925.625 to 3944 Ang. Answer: 0.19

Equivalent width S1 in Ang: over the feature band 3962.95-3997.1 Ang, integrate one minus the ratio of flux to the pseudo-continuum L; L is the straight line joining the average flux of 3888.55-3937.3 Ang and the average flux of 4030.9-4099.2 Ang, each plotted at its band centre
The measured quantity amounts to 5.2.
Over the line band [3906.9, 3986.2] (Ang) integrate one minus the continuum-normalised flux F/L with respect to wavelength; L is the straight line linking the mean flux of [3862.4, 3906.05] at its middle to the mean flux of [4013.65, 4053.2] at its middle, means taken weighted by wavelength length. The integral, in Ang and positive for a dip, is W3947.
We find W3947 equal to 6.3 Ang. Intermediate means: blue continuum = 14.9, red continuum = 21.2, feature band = 16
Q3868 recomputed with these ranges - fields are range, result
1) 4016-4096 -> 20.3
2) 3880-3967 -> 15.7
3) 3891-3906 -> 14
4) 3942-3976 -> 15.2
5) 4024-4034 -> 20.4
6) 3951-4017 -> 17.2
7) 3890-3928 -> 16.5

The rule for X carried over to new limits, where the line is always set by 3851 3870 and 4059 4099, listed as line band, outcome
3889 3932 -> 0.17 mag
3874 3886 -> 0.25 mag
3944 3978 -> 0.25 mag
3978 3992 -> 0.03 mag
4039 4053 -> -0.15 mag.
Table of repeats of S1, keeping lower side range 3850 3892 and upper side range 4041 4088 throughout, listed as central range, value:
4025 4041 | -0.30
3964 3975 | 5.80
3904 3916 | -0.79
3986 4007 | -1.41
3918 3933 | 0.84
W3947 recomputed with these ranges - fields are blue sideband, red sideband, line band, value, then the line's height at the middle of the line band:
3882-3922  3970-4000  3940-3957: -2.5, 16.2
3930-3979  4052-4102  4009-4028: -4.0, 17.2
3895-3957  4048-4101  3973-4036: -4.6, 18.3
